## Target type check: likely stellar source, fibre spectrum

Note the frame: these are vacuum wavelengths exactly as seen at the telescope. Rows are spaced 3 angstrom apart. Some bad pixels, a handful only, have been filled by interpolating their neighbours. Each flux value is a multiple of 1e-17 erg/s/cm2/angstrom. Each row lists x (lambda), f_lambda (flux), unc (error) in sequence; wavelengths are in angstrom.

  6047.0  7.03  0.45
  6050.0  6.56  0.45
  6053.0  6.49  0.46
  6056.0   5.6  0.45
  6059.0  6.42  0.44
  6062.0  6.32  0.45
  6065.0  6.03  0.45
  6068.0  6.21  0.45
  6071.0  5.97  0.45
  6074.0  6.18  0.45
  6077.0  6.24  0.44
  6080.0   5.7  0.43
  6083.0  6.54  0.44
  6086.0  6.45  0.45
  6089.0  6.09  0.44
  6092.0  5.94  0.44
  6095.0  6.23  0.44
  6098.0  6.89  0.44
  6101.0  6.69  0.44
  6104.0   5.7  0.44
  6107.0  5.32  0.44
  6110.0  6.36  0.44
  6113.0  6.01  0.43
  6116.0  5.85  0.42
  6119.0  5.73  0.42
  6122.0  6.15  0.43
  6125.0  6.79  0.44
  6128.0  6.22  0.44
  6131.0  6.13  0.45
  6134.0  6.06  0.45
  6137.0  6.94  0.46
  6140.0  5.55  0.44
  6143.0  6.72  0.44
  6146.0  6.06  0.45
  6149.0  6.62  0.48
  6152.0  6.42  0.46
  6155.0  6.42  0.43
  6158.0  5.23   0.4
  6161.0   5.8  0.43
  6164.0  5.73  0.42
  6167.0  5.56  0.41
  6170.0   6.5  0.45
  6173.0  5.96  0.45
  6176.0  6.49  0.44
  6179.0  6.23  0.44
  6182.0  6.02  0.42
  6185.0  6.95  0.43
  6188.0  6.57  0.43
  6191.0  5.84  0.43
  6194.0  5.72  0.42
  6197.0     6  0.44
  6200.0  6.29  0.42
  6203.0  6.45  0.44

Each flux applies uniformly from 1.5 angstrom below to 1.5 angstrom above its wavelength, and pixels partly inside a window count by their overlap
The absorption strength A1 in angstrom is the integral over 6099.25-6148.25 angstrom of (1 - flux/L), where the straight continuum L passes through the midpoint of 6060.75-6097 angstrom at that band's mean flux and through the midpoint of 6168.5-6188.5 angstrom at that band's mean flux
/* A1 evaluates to 0.9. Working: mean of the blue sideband 6.17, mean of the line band 6.15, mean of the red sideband 6.38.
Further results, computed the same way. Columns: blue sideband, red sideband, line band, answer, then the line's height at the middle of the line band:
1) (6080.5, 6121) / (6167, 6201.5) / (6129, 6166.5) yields 0.3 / 6.17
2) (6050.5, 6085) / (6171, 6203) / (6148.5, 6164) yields 0.5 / 6.21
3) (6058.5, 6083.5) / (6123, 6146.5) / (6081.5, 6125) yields 0.5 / 6.24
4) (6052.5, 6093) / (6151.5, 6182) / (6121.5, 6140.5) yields -0.7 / 6.07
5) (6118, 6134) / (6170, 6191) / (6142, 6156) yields -0.4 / 6.26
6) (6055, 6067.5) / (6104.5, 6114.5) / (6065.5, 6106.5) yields -1.3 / 6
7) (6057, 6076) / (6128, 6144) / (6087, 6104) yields -0.3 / 6.21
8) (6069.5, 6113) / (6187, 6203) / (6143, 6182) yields 0.1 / 6.12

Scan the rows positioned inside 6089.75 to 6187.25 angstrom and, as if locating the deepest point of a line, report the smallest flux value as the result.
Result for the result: 5.23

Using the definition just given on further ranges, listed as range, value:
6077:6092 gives 5.7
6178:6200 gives 5.72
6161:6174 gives 5.56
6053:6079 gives 5.6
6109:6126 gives 5.73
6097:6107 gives 5.32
